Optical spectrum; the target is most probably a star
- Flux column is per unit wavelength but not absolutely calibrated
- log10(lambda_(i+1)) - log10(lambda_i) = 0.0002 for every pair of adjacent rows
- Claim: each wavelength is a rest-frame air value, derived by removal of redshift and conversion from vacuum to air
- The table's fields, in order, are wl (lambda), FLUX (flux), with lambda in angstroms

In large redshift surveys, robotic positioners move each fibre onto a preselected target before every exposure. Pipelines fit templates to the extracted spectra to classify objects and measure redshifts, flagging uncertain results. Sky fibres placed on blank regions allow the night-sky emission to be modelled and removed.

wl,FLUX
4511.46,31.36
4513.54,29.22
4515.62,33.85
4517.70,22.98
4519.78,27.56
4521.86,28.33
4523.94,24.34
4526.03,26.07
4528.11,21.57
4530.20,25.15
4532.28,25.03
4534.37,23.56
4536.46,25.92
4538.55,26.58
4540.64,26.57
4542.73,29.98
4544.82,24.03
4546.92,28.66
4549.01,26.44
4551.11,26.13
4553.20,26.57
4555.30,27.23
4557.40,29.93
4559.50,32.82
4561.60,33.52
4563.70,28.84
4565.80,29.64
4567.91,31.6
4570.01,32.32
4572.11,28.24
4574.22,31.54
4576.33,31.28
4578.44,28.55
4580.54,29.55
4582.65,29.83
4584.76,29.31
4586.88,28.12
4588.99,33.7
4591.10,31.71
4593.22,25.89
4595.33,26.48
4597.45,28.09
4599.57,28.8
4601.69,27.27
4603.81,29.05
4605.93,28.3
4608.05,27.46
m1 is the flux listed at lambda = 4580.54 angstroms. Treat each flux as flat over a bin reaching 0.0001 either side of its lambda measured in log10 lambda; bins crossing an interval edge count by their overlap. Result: 29.55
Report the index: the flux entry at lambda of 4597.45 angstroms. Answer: 28.09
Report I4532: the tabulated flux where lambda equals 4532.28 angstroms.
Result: 25.03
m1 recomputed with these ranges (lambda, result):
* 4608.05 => 27.46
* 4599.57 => 28.8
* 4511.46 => 31.36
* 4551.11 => 26.13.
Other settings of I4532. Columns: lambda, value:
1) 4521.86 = 28.33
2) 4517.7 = 22.98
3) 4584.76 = 29.31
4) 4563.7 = 28.84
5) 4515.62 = 33.85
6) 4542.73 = 29.98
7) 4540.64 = 26.57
